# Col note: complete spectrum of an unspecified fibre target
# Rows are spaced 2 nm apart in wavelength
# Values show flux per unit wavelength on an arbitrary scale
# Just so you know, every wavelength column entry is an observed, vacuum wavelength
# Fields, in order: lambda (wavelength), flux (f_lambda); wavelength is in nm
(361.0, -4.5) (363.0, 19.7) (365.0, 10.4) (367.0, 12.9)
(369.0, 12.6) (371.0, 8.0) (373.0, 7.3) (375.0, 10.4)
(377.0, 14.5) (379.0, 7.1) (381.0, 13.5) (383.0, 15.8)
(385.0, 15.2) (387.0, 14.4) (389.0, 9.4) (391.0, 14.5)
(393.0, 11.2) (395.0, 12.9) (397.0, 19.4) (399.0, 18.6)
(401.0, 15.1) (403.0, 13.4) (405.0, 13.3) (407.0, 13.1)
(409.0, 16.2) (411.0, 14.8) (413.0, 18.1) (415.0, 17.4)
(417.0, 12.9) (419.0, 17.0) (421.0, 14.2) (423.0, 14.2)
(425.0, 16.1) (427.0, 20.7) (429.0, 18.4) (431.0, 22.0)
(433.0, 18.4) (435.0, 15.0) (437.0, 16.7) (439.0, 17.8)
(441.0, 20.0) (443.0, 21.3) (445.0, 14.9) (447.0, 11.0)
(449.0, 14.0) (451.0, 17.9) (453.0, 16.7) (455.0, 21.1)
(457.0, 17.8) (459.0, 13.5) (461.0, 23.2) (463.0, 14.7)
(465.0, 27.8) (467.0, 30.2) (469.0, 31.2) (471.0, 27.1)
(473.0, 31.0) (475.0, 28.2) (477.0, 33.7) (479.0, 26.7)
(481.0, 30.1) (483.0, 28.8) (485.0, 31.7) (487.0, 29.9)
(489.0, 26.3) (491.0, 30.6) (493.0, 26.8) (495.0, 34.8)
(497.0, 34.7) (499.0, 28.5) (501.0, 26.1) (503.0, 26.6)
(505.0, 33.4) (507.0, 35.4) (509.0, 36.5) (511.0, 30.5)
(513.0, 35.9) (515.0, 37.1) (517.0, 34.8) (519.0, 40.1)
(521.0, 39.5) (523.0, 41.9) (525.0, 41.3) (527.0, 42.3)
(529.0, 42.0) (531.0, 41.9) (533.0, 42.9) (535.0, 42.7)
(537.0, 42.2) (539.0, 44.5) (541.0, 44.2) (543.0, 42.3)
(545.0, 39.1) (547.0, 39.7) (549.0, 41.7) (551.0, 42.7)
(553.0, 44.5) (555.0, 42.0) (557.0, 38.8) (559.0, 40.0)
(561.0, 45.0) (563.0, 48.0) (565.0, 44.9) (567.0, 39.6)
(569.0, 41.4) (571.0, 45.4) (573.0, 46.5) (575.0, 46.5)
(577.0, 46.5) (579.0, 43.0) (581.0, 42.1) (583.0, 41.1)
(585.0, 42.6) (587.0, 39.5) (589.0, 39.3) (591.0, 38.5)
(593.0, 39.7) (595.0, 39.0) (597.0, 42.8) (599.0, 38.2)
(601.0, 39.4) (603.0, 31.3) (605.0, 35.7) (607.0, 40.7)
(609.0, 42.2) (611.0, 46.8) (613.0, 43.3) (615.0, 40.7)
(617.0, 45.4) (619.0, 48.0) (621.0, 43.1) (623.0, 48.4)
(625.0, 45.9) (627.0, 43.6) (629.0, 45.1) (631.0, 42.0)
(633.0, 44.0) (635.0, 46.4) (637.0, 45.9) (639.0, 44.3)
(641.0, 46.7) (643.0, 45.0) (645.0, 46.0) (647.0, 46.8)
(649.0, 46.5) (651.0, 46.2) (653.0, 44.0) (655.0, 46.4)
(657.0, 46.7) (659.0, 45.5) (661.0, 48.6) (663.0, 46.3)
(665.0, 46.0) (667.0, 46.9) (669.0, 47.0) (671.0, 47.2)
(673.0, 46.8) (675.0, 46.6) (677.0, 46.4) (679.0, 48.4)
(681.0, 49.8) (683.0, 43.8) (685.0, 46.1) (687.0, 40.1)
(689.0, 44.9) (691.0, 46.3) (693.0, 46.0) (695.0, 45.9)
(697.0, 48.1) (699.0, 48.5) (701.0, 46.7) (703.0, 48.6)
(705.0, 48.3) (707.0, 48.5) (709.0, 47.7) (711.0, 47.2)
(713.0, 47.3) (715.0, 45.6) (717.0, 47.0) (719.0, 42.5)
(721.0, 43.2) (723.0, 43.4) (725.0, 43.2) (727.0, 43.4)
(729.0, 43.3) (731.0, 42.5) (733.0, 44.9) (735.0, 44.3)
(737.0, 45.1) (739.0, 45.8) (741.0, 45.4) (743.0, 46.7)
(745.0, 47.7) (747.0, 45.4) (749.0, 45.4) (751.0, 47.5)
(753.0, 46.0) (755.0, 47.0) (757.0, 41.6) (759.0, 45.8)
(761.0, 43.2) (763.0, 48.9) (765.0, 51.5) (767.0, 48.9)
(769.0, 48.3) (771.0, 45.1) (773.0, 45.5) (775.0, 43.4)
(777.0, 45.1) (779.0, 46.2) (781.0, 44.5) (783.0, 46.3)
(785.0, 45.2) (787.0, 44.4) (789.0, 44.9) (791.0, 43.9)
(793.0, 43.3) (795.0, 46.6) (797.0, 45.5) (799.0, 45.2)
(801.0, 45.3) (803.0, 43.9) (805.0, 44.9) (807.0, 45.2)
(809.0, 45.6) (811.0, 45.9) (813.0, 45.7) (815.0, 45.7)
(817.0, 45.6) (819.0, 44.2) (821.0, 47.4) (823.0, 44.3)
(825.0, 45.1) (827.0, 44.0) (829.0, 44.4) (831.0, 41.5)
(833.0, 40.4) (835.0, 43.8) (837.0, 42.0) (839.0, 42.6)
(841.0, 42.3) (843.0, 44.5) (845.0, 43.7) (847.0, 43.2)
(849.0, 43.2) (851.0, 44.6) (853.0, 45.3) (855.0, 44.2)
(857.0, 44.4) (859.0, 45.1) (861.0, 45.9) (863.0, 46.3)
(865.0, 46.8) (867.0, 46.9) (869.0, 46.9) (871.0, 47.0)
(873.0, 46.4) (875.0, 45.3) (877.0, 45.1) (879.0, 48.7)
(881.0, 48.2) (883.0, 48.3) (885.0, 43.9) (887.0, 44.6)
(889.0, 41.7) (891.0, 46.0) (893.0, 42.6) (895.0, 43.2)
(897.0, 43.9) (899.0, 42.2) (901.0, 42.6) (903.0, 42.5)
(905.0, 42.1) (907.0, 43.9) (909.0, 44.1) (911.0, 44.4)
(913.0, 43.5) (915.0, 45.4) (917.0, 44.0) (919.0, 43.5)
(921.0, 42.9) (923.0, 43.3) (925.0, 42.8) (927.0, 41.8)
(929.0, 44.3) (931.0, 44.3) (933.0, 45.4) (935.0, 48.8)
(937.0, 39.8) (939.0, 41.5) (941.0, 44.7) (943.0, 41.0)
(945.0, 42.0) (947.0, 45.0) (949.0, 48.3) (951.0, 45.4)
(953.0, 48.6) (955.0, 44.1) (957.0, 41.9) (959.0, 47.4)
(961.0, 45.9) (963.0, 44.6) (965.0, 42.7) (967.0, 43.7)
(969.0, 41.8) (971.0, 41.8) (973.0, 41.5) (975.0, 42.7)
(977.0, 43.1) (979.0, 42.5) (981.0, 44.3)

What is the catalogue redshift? 0.17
